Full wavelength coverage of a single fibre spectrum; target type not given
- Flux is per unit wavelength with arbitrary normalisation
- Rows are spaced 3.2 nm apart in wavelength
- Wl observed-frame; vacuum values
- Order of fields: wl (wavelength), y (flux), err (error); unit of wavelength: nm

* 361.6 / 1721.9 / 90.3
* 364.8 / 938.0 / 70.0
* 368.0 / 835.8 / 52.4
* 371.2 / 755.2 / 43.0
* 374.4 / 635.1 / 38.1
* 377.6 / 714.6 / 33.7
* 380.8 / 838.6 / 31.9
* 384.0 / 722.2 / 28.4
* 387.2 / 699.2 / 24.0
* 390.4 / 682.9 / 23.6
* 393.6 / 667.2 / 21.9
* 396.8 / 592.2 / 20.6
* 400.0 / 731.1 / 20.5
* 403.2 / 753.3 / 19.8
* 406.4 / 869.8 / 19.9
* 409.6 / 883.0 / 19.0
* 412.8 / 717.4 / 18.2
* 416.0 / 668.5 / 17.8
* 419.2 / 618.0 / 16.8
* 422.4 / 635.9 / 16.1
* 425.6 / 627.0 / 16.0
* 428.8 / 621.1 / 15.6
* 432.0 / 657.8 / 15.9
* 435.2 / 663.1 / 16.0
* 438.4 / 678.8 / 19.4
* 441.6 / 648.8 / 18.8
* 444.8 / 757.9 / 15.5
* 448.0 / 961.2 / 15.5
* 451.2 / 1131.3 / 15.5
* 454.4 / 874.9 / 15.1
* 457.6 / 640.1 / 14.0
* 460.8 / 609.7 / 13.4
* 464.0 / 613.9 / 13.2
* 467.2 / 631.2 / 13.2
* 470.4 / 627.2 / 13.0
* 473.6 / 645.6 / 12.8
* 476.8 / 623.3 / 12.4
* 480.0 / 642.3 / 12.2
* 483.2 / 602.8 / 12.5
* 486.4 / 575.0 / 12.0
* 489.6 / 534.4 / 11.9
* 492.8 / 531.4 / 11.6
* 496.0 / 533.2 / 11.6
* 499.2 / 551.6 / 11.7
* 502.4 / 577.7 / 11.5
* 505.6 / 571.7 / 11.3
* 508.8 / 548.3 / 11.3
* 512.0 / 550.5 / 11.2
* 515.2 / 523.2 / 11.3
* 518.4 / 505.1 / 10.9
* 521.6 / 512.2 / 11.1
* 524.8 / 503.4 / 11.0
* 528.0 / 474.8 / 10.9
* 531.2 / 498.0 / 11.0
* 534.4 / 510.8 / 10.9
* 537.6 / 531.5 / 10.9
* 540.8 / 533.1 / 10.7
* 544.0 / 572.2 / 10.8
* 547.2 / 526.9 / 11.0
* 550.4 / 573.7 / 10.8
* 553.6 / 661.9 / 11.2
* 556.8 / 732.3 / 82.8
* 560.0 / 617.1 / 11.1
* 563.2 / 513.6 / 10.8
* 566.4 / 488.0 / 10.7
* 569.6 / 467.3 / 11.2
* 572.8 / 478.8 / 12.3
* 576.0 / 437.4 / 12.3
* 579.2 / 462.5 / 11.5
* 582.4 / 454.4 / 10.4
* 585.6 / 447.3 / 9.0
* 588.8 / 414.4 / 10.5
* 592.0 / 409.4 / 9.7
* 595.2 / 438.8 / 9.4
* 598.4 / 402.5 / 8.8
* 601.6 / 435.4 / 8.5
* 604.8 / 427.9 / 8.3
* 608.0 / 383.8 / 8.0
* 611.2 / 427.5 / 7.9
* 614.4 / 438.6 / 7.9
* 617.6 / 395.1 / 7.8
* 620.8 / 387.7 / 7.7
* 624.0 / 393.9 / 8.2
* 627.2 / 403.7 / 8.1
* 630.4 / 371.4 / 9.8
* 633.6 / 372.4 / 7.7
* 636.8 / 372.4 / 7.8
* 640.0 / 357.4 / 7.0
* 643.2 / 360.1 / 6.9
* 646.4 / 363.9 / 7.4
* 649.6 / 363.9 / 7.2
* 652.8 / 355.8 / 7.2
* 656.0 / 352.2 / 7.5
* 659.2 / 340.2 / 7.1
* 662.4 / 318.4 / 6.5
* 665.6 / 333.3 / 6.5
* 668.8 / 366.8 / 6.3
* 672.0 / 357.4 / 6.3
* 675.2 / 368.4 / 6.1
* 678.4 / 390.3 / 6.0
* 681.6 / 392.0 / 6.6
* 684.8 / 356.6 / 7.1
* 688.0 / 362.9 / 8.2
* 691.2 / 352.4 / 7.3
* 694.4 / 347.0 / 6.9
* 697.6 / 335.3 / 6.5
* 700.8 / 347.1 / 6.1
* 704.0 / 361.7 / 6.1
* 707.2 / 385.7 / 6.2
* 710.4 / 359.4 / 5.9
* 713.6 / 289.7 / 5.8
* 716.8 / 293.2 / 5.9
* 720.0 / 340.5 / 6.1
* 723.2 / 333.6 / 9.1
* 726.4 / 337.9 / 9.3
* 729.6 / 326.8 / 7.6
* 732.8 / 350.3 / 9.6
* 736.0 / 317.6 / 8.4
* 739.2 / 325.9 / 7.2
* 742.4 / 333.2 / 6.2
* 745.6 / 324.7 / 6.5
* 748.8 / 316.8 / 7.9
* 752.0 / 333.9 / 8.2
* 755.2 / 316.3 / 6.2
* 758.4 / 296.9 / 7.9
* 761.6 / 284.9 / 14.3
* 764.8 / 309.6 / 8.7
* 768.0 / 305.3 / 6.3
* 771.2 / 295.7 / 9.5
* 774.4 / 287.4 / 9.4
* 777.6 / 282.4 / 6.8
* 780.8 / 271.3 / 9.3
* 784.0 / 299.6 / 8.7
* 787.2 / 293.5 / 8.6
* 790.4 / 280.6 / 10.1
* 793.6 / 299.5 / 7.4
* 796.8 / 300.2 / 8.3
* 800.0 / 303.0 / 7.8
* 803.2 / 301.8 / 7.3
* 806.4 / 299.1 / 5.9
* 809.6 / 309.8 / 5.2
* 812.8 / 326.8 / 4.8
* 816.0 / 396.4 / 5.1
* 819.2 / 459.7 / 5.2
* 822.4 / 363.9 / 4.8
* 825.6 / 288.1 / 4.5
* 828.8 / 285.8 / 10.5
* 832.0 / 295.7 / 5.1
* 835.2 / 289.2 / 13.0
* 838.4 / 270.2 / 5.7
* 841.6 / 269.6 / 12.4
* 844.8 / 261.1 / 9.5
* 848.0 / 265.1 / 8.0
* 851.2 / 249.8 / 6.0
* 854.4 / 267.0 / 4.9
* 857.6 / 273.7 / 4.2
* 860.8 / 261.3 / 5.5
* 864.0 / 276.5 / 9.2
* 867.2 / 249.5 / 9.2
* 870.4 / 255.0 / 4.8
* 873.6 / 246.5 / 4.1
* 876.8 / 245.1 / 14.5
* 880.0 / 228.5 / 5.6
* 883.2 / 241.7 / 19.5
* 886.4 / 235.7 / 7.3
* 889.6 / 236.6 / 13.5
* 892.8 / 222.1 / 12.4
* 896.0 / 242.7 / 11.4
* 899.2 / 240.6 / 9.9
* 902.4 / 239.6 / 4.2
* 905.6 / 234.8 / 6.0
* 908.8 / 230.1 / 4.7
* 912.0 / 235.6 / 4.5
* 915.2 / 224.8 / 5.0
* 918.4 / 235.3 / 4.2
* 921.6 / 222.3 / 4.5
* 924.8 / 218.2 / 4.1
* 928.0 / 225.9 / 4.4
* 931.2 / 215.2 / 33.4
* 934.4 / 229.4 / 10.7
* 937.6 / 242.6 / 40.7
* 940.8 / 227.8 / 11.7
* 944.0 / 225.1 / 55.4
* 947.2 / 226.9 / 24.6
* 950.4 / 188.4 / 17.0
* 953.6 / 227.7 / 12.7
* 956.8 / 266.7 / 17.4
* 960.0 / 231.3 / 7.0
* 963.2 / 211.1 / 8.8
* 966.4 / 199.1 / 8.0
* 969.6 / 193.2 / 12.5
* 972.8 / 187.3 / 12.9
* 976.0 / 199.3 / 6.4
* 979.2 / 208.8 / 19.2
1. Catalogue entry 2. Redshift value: 1.921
